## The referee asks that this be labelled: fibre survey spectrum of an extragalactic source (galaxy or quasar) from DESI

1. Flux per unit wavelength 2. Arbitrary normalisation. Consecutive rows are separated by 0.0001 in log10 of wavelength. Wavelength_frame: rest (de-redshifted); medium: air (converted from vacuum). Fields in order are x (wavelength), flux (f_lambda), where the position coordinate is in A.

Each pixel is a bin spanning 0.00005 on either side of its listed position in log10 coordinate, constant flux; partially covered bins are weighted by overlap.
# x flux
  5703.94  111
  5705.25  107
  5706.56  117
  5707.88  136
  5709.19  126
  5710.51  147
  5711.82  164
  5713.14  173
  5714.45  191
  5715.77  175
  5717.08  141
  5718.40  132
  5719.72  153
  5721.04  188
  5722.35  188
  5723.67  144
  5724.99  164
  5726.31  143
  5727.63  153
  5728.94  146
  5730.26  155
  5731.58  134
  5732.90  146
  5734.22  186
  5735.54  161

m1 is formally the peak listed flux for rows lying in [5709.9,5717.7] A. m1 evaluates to 191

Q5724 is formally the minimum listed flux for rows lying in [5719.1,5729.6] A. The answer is 143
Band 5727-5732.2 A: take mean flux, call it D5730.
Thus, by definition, 147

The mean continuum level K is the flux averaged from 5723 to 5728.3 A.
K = 151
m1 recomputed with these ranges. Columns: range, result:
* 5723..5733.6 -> 164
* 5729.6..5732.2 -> 155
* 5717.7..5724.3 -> 188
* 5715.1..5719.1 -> 175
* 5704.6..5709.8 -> 136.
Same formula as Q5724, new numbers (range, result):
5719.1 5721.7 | 153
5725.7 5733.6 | 134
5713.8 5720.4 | 132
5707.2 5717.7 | 126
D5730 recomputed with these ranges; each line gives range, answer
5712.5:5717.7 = 170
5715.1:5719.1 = 149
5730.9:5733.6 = 141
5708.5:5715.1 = 160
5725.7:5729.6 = 148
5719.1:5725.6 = 168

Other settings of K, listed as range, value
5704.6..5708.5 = 120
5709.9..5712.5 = 156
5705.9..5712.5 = 138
